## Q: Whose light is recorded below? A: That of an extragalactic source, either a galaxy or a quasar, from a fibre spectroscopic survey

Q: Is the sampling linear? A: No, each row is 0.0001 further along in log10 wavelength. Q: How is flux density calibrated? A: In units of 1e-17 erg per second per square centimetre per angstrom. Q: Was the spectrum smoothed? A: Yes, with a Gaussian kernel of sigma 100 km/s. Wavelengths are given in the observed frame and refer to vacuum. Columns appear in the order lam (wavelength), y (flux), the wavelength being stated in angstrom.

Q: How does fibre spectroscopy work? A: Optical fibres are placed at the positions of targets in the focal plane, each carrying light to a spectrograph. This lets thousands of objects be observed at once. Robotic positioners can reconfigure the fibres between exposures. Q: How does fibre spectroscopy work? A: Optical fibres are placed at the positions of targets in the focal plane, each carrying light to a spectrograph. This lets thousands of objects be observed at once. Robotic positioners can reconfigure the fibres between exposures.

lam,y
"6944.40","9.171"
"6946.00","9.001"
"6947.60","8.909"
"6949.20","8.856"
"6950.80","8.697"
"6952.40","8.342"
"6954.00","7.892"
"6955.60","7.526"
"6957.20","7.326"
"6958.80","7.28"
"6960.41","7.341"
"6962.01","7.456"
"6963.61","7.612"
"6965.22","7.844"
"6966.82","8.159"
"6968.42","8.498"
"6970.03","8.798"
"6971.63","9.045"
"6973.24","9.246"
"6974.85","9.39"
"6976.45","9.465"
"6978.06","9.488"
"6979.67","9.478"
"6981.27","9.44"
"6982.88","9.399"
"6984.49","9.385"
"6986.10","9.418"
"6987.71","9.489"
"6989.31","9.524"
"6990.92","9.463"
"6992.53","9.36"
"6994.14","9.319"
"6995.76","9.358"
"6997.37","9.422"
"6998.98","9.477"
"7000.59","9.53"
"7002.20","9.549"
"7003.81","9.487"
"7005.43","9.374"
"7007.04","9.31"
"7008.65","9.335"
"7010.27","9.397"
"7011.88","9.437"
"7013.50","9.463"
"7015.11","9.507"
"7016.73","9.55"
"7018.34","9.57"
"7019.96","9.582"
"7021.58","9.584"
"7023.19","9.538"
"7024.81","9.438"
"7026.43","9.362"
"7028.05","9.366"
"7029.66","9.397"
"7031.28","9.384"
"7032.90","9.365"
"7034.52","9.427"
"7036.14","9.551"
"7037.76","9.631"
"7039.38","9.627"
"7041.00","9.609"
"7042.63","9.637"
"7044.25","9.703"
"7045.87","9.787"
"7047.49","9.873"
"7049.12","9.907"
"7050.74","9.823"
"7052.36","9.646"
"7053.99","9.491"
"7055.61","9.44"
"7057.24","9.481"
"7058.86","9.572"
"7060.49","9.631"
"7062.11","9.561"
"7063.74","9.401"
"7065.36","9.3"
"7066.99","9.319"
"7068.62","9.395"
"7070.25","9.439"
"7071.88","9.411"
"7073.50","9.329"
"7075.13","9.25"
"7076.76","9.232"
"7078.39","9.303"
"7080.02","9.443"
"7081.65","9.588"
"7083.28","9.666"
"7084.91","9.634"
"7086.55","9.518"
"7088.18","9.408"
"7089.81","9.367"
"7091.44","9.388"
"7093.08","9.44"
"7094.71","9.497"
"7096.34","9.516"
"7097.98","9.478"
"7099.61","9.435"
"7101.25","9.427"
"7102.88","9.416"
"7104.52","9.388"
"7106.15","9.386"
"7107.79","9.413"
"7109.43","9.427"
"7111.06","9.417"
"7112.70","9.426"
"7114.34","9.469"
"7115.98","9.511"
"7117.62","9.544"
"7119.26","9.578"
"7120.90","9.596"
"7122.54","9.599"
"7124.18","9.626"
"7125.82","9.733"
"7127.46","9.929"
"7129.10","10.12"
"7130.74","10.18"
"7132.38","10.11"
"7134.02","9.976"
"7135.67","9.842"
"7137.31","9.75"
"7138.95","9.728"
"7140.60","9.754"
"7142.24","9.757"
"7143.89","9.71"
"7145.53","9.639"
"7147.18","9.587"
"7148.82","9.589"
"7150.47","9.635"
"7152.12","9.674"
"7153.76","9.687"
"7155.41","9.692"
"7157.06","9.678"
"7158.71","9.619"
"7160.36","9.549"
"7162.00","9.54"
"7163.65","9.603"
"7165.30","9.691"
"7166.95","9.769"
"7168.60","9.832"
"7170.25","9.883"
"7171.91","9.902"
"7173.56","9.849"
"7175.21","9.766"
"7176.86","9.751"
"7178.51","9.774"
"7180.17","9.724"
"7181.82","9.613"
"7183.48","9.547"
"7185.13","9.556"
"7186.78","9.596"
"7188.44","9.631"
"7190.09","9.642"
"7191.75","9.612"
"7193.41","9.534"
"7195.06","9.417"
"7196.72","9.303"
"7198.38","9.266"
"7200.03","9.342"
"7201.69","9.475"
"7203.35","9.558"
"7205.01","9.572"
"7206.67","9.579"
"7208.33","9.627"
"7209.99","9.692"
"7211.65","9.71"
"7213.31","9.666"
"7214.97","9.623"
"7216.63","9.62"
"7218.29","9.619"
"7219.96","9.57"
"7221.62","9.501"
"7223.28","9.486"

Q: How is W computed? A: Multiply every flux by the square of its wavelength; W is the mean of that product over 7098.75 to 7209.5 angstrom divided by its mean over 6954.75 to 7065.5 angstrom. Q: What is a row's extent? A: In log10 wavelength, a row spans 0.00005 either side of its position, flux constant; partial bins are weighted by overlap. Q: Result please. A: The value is 1.09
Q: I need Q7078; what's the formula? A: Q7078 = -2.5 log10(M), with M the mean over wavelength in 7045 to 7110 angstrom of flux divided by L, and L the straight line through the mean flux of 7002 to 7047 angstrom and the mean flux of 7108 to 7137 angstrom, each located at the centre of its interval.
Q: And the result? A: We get 0.01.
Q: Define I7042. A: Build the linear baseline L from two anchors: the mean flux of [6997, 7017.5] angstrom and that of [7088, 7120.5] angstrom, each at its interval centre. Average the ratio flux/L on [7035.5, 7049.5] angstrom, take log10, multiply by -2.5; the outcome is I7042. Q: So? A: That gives -0.03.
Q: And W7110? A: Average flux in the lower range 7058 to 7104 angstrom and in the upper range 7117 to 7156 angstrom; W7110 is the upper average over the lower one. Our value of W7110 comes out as 1.03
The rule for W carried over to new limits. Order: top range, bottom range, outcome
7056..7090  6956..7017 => 1.07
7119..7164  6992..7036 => 1.07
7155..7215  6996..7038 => 1.07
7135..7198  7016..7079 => 1.05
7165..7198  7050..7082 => 1.06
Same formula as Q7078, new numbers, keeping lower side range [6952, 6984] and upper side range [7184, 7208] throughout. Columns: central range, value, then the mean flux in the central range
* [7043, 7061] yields -0.10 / 9.67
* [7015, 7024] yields -0.10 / 9.56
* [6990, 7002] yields -0.10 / 9.42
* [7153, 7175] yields -0.04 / 9.71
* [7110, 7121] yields -0.04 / 9.5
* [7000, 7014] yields -0.09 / 9.43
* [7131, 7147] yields -0.06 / 9.81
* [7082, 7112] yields -0.05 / 9.46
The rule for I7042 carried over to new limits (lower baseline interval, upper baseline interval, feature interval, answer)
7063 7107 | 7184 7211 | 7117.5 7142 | -0.04 mag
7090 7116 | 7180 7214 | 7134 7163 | -0.02 mag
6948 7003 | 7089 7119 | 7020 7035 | -0.04 mag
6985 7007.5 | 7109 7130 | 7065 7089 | 0.02 mag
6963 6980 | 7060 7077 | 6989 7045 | -0.05 mag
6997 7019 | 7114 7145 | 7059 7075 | 0.02 mag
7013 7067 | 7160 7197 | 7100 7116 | 0.02 mag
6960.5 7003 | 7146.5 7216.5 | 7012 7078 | -0.03 mag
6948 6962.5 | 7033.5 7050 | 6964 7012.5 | -0.08 mag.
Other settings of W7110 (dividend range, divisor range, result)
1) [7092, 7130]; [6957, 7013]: 1.06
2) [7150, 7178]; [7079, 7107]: 1.03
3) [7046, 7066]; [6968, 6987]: 1.04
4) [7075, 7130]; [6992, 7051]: 1.00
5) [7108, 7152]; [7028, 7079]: 1.02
